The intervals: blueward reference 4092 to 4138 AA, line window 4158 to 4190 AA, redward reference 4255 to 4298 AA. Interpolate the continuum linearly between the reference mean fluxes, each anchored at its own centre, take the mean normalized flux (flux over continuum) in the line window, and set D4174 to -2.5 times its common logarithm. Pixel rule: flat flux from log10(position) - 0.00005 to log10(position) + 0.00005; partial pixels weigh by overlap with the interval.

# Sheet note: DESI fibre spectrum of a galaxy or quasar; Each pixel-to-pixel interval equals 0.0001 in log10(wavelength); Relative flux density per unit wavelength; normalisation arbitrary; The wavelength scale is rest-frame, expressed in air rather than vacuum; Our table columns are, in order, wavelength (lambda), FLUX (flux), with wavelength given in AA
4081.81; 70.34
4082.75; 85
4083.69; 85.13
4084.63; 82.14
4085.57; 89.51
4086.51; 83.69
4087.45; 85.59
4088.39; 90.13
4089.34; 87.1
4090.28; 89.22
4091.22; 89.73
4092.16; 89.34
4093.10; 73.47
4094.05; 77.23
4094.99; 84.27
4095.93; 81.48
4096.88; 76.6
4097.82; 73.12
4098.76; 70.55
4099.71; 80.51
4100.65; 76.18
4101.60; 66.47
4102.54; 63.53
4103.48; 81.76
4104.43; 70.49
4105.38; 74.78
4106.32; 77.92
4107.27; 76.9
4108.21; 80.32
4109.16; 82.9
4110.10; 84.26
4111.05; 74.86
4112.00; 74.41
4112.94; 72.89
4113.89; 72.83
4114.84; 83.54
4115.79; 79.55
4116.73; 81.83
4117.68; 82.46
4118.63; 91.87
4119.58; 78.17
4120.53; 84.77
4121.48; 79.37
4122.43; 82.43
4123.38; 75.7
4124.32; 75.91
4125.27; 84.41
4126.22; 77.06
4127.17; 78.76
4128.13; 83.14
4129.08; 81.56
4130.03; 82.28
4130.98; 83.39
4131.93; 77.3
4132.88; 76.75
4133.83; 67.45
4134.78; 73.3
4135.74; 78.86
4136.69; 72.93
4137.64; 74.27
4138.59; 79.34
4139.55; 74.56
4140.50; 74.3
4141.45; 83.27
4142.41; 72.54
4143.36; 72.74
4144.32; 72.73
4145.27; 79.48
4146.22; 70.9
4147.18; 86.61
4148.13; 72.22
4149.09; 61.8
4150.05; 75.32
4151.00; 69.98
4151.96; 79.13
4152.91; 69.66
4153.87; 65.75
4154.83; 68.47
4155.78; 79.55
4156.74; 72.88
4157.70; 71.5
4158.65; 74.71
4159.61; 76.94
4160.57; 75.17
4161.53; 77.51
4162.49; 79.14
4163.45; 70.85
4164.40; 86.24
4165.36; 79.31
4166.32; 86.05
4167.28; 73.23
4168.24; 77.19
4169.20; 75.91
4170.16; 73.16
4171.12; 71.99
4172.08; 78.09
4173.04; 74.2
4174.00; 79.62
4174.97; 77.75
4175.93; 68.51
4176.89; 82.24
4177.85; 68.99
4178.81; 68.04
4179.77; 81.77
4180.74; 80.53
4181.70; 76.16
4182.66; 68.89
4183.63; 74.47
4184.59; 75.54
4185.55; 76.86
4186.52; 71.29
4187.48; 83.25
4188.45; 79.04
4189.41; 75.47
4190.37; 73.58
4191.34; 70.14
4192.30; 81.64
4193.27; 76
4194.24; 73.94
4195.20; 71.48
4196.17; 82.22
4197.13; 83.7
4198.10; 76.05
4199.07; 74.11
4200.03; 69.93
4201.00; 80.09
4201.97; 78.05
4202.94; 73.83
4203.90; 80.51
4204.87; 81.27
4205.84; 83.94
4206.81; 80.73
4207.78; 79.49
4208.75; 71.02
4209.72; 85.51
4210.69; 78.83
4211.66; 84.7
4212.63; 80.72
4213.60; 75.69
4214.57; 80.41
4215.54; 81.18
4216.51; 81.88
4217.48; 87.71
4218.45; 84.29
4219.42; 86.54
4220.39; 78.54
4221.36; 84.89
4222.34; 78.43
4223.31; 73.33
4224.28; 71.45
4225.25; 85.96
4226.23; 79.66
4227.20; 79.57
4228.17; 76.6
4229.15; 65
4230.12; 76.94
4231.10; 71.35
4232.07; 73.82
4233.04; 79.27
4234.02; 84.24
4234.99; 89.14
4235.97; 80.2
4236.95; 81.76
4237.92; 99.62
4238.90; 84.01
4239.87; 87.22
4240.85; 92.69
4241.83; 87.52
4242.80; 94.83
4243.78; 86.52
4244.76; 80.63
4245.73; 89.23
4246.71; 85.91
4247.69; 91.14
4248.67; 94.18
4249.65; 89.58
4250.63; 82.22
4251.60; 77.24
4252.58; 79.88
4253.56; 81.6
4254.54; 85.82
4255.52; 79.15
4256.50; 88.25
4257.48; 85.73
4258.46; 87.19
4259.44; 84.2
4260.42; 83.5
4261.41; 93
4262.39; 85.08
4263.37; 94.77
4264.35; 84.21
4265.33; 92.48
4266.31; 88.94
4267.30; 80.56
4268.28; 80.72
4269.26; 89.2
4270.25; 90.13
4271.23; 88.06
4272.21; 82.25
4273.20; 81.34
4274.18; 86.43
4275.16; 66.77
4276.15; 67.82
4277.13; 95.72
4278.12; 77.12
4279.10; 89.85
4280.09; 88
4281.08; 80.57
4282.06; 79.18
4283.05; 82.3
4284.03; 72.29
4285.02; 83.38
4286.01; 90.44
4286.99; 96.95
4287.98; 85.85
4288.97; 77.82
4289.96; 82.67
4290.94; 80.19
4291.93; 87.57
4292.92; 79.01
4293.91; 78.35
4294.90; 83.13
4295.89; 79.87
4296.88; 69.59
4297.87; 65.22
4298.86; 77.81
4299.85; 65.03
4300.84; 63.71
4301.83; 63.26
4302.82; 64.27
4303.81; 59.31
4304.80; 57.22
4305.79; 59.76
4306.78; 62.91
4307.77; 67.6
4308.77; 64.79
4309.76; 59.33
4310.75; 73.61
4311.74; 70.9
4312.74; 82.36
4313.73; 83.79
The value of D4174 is 0.05 mag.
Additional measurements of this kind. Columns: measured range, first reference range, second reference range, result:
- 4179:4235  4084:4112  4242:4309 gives 0.03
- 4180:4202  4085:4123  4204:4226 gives 0.06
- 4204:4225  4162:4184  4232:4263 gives 0.01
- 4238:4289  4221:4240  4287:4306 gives -0.12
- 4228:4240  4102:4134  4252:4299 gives 0.02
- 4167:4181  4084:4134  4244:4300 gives 0.08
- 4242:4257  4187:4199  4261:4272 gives -0.01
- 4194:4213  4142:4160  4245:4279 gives 0.00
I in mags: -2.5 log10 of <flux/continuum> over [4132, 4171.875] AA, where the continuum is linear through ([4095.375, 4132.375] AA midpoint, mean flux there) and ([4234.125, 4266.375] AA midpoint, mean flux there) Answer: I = 0.08 mag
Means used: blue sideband 78.4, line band 75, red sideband 86.8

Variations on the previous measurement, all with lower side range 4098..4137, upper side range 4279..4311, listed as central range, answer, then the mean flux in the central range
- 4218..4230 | -0.037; 78.6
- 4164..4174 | -0.008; 77.6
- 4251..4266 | -0.138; 85.5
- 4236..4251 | -0.168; 88.2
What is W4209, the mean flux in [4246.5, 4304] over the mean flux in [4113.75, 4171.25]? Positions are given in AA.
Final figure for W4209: 1.06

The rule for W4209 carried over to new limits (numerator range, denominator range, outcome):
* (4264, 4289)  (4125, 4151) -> 1.10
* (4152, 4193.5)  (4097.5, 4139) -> 0.97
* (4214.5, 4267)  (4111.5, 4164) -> 1.09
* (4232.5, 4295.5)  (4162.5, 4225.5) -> 1.09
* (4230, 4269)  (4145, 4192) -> 1.14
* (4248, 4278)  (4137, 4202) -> 1.12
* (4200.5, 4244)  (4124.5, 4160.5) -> 1.08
